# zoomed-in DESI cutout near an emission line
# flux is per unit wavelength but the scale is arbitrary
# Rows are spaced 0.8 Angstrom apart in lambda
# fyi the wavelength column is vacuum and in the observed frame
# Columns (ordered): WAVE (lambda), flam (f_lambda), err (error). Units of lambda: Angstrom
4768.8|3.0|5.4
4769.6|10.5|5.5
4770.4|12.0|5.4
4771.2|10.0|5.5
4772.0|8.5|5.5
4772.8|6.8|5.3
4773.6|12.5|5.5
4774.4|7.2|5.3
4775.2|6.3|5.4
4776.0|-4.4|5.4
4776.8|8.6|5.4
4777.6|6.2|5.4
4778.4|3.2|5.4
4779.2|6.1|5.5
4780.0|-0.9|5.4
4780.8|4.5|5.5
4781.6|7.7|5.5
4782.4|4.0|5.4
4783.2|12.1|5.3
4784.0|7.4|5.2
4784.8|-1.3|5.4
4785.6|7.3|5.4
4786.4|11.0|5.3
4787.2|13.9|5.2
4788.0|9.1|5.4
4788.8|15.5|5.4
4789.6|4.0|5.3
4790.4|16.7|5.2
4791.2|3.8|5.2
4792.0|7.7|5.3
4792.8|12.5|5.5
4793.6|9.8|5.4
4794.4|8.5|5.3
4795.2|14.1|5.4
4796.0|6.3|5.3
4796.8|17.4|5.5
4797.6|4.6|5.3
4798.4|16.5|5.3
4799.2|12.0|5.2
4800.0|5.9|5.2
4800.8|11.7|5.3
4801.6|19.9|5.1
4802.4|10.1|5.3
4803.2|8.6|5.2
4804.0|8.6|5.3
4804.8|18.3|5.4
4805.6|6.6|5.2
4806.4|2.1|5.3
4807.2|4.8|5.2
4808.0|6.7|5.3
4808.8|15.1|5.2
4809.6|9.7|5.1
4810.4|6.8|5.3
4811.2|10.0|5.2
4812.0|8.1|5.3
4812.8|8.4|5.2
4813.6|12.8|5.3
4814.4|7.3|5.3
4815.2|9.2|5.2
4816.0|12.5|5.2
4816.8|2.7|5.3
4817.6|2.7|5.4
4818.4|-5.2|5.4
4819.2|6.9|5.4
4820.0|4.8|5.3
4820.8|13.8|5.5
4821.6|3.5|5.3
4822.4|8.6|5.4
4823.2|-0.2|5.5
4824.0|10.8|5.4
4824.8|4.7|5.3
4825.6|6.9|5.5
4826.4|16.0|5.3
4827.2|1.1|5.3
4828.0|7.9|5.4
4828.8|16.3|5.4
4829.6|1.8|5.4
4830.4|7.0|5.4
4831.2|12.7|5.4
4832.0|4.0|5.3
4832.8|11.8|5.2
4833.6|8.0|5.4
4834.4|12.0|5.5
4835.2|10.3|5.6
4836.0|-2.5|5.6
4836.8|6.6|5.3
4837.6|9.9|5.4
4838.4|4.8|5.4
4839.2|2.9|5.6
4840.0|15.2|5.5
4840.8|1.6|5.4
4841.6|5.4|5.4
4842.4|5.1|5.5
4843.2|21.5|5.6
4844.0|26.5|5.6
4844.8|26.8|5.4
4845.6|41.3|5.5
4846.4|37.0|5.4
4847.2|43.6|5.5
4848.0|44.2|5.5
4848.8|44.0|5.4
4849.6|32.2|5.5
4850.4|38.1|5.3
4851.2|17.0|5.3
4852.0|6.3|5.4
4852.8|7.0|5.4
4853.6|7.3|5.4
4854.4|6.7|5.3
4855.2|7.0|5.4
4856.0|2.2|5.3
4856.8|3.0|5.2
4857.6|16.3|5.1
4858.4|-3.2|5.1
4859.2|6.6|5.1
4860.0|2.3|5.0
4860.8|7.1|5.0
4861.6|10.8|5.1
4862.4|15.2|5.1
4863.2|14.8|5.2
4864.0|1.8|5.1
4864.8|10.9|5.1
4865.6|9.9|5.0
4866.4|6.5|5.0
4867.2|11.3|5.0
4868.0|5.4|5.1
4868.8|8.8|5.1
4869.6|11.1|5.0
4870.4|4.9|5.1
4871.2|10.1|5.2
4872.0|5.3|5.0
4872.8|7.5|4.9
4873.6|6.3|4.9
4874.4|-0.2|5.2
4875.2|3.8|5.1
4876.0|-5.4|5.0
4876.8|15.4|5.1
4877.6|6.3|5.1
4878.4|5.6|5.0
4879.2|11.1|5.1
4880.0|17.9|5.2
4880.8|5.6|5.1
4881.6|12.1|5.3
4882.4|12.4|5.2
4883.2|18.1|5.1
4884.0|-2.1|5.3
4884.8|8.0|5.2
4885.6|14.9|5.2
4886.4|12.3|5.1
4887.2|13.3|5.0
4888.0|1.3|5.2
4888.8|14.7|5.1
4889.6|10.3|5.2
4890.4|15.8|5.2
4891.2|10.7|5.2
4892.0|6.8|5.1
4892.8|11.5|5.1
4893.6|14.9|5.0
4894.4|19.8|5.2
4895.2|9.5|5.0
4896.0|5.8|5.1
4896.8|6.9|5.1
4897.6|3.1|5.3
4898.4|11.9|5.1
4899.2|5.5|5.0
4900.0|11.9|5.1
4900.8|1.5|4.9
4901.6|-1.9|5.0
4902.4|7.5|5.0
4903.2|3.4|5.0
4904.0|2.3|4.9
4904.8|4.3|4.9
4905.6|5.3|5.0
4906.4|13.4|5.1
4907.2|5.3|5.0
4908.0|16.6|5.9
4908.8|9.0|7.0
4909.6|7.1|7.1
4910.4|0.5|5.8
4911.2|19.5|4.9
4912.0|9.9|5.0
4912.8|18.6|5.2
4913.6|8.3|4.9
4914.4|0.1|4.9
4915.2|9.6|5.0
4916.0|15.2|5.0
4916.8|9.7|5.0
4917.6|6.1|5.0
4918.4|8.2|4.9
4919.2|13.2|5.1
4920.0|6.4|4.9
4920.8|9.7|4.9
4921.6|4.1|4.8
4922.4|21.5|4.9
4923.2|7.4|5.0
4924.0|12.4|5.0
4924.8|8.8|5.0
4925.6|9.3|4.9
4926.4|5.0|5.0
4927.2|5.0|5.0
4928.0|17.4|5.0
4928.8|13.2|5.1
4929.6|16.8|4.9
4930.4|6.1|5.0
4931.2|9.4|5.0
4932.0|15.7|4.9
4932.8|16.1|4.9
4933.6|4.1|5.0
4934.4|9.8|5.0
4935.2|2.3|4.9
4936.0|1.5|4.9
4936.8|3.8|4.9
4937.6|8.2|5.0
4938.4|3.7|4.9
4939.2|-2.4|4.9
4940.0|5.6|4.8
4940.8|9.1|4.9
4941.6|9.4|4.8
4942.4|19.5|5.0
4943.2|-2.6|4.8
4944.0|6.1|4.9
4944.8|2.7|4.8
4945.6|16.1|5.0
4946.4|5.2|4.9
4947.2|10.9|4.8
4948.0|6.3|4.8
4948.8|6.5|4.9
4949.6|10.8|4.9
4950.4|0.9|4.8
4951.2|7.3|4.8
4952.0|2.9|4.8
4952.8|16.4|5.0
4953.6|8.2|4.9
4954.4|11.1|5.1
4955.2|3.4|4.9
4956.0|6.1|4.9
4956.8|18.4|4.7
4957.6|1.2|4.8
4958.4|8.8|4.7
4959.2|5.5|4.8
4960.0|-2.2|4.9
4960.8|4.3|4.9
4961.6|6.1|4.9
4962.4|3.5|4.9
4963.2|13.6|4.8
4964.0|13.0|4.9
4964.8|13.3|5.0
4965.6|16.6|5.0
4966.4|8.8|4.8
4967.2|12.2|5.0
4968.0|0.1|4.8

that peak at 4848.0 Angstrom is [O II]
